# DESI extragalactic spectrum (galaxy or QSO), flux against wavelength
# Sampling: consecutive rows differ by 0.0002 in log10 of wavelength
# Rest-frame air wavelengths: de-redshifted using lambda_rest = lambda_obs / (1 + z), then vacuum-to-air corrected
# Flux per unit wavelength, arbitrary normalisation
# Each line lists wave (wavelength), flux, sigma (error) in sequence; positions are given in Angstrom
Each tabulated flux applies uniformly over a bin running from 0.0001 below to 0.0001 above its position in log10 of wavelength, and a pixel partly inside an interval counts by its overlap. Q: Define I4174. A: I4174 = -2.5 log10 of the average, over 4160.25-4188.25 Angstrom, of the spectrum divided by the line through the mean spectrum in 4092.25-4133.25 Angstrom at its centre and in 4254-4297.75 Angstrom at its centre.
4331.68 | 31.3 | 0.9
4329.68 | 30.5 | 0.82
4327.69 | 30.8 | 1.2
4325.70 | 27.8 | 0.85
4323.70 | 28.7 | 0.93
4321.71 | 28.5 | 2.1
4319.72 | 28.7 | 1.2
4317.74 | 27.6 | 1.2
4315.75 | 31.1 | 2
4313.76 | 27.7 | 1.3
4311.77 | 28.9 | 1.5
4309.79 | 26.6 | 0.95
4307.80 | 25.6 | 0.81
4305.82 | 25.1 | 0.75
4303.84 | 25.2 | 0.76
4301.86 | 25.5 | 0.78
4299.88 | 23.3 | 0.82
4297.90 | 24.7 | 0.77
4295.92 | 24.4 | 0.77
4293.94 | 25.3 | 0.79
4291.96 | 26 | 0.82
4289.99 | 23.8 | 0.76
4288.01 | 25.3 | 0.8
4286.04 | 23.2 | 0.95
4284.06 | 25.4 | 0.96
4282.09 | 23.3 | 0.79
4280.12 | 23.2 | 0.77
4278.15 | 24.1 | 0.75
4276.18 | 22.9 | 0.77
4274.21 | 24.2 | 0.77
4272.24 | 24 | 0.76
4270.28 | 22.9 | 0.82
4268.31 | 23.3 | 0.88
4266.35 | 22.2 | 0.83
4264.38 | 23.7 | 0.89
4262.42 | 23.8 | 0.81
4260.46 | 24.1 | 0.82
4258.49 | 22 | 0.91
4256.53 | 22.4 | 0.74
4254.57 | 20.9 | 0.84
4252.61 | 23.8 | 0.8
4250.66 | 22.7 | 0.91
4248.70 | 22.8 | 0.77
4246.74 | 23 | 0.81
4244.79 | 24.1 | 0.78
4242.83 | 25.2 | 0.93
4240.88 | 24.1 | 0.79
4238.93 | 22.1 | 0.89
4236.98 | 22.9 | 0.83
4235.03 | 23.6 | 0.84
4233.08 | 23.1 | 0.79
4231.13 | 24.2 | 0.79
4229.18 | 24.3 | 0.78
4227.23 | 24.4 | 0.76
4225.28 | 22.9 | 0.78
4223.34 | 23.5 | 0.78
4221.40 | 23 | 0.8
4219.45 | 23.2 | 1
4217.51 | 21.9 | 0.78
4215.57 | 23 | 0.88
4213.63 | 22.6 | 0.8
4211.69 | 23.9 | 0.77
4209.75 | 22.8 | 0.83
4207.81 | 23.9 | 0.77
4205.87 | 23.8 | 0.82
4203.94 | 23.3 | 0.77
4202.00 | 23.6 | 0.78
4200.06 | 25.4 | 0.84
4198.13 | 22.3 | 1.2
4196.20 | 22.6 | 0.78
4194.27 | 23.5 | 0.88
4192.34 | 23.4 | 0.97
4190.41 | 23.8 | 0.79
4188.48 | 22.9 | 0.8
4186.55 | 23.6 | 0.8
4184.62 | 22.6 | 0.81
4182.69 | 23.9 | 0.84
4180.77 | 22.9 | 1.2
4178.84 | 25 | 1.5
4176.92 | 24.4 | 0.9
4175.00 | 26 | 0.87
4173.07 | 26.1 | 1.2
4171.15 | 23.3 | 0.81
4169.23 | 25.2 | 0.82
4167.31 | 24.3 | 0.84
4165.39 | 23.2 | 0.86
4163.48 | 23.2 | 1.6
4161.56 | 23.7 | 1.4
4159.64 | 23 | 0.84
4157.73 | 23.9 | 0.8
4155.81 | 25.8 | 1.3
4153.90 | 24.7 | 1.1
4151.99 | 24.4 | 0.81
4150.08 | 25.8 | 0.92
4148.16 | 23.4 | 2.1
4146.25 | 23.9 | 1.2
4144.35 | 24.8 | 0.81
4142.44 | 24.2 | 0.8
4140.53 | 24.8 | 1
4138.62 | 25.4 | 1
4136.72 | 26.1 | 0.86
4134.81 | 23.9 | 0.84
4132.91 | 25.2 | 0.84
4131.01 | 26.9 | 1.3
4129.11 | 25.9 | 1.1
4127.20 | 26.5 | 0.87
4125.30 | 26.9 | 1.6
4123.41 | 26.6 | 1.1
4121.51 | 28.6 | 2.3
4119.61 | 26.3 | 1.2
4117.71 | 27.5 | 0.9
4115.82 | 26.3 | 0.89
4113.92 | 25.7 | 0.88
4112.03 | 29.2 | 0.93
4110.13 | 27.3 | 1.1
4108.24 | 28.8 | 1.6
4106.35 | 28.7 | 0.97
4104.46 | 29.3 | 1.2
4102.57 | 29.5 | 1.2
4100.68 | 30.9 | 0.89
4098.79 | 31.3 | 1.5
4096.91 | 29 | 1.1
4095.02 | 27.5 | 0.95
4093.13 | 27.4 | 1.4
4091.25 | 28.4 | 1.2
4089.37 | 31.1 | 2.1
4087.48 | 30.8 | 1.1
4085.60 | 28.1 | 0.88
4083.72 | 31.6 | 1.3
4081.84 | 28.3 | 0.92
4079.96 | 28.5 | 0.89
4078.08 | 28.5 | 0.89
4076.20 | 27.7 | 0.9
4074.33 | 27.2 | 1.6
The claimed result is 0.10 mag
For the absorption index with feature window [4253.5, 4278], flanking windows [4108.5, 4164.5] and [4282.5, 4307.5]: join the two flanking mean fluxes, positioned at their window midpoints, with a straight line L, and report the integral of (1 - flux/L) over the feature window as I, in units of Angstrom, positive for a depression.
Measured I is 1.8 Angstrom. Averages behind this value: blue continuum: 25.5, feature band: 23.1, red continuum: 24.8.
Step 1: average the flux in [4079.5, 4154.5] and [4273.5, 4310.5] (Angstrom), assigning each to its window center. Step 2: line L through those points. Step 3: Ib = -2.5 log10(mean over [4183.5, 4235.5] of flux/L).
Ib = 0.108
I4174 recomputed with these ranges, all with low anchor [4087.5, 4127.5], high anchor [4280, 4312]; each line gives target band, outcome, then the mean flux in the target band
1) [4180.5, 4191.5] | 0.156 mag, 23.3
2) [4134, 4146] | 0.120 mag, 24.8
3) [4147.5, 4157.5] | 0.114 mag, 24.8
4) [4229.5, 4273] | 0.111 mag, 23.2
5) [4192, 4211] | 0.137 mag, 23.5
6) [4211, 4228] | 0.140 mag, 23.1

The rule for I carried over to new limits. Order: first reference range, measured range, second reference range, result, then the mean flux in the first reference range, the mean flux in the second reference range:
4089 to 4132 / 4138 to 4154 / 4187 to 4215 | 1.00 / 28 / 23.4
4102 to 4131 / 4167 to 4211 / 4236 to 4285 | 2.69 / 27.5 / 23.3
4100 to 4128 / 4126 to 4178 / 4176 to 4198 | 1.63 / 27.9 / 23.5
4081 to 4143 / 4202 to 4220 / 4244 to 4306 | 1.52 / 27.7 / 23.8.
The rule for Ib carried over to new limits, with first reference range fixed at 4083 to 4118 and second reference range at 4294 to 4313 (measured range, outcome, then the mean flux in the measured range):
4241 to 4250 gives 0.12 mag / 23.8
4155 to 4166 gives 0.17 mag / 23.8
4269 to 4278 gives 0.11 mag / 23.5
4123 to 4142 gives 0.10 mag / 25.8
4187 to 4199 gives 0.18 mag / 23.1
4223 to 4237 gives 0.13 mag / 23.7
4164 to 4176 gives 0.13 mag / 24.6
